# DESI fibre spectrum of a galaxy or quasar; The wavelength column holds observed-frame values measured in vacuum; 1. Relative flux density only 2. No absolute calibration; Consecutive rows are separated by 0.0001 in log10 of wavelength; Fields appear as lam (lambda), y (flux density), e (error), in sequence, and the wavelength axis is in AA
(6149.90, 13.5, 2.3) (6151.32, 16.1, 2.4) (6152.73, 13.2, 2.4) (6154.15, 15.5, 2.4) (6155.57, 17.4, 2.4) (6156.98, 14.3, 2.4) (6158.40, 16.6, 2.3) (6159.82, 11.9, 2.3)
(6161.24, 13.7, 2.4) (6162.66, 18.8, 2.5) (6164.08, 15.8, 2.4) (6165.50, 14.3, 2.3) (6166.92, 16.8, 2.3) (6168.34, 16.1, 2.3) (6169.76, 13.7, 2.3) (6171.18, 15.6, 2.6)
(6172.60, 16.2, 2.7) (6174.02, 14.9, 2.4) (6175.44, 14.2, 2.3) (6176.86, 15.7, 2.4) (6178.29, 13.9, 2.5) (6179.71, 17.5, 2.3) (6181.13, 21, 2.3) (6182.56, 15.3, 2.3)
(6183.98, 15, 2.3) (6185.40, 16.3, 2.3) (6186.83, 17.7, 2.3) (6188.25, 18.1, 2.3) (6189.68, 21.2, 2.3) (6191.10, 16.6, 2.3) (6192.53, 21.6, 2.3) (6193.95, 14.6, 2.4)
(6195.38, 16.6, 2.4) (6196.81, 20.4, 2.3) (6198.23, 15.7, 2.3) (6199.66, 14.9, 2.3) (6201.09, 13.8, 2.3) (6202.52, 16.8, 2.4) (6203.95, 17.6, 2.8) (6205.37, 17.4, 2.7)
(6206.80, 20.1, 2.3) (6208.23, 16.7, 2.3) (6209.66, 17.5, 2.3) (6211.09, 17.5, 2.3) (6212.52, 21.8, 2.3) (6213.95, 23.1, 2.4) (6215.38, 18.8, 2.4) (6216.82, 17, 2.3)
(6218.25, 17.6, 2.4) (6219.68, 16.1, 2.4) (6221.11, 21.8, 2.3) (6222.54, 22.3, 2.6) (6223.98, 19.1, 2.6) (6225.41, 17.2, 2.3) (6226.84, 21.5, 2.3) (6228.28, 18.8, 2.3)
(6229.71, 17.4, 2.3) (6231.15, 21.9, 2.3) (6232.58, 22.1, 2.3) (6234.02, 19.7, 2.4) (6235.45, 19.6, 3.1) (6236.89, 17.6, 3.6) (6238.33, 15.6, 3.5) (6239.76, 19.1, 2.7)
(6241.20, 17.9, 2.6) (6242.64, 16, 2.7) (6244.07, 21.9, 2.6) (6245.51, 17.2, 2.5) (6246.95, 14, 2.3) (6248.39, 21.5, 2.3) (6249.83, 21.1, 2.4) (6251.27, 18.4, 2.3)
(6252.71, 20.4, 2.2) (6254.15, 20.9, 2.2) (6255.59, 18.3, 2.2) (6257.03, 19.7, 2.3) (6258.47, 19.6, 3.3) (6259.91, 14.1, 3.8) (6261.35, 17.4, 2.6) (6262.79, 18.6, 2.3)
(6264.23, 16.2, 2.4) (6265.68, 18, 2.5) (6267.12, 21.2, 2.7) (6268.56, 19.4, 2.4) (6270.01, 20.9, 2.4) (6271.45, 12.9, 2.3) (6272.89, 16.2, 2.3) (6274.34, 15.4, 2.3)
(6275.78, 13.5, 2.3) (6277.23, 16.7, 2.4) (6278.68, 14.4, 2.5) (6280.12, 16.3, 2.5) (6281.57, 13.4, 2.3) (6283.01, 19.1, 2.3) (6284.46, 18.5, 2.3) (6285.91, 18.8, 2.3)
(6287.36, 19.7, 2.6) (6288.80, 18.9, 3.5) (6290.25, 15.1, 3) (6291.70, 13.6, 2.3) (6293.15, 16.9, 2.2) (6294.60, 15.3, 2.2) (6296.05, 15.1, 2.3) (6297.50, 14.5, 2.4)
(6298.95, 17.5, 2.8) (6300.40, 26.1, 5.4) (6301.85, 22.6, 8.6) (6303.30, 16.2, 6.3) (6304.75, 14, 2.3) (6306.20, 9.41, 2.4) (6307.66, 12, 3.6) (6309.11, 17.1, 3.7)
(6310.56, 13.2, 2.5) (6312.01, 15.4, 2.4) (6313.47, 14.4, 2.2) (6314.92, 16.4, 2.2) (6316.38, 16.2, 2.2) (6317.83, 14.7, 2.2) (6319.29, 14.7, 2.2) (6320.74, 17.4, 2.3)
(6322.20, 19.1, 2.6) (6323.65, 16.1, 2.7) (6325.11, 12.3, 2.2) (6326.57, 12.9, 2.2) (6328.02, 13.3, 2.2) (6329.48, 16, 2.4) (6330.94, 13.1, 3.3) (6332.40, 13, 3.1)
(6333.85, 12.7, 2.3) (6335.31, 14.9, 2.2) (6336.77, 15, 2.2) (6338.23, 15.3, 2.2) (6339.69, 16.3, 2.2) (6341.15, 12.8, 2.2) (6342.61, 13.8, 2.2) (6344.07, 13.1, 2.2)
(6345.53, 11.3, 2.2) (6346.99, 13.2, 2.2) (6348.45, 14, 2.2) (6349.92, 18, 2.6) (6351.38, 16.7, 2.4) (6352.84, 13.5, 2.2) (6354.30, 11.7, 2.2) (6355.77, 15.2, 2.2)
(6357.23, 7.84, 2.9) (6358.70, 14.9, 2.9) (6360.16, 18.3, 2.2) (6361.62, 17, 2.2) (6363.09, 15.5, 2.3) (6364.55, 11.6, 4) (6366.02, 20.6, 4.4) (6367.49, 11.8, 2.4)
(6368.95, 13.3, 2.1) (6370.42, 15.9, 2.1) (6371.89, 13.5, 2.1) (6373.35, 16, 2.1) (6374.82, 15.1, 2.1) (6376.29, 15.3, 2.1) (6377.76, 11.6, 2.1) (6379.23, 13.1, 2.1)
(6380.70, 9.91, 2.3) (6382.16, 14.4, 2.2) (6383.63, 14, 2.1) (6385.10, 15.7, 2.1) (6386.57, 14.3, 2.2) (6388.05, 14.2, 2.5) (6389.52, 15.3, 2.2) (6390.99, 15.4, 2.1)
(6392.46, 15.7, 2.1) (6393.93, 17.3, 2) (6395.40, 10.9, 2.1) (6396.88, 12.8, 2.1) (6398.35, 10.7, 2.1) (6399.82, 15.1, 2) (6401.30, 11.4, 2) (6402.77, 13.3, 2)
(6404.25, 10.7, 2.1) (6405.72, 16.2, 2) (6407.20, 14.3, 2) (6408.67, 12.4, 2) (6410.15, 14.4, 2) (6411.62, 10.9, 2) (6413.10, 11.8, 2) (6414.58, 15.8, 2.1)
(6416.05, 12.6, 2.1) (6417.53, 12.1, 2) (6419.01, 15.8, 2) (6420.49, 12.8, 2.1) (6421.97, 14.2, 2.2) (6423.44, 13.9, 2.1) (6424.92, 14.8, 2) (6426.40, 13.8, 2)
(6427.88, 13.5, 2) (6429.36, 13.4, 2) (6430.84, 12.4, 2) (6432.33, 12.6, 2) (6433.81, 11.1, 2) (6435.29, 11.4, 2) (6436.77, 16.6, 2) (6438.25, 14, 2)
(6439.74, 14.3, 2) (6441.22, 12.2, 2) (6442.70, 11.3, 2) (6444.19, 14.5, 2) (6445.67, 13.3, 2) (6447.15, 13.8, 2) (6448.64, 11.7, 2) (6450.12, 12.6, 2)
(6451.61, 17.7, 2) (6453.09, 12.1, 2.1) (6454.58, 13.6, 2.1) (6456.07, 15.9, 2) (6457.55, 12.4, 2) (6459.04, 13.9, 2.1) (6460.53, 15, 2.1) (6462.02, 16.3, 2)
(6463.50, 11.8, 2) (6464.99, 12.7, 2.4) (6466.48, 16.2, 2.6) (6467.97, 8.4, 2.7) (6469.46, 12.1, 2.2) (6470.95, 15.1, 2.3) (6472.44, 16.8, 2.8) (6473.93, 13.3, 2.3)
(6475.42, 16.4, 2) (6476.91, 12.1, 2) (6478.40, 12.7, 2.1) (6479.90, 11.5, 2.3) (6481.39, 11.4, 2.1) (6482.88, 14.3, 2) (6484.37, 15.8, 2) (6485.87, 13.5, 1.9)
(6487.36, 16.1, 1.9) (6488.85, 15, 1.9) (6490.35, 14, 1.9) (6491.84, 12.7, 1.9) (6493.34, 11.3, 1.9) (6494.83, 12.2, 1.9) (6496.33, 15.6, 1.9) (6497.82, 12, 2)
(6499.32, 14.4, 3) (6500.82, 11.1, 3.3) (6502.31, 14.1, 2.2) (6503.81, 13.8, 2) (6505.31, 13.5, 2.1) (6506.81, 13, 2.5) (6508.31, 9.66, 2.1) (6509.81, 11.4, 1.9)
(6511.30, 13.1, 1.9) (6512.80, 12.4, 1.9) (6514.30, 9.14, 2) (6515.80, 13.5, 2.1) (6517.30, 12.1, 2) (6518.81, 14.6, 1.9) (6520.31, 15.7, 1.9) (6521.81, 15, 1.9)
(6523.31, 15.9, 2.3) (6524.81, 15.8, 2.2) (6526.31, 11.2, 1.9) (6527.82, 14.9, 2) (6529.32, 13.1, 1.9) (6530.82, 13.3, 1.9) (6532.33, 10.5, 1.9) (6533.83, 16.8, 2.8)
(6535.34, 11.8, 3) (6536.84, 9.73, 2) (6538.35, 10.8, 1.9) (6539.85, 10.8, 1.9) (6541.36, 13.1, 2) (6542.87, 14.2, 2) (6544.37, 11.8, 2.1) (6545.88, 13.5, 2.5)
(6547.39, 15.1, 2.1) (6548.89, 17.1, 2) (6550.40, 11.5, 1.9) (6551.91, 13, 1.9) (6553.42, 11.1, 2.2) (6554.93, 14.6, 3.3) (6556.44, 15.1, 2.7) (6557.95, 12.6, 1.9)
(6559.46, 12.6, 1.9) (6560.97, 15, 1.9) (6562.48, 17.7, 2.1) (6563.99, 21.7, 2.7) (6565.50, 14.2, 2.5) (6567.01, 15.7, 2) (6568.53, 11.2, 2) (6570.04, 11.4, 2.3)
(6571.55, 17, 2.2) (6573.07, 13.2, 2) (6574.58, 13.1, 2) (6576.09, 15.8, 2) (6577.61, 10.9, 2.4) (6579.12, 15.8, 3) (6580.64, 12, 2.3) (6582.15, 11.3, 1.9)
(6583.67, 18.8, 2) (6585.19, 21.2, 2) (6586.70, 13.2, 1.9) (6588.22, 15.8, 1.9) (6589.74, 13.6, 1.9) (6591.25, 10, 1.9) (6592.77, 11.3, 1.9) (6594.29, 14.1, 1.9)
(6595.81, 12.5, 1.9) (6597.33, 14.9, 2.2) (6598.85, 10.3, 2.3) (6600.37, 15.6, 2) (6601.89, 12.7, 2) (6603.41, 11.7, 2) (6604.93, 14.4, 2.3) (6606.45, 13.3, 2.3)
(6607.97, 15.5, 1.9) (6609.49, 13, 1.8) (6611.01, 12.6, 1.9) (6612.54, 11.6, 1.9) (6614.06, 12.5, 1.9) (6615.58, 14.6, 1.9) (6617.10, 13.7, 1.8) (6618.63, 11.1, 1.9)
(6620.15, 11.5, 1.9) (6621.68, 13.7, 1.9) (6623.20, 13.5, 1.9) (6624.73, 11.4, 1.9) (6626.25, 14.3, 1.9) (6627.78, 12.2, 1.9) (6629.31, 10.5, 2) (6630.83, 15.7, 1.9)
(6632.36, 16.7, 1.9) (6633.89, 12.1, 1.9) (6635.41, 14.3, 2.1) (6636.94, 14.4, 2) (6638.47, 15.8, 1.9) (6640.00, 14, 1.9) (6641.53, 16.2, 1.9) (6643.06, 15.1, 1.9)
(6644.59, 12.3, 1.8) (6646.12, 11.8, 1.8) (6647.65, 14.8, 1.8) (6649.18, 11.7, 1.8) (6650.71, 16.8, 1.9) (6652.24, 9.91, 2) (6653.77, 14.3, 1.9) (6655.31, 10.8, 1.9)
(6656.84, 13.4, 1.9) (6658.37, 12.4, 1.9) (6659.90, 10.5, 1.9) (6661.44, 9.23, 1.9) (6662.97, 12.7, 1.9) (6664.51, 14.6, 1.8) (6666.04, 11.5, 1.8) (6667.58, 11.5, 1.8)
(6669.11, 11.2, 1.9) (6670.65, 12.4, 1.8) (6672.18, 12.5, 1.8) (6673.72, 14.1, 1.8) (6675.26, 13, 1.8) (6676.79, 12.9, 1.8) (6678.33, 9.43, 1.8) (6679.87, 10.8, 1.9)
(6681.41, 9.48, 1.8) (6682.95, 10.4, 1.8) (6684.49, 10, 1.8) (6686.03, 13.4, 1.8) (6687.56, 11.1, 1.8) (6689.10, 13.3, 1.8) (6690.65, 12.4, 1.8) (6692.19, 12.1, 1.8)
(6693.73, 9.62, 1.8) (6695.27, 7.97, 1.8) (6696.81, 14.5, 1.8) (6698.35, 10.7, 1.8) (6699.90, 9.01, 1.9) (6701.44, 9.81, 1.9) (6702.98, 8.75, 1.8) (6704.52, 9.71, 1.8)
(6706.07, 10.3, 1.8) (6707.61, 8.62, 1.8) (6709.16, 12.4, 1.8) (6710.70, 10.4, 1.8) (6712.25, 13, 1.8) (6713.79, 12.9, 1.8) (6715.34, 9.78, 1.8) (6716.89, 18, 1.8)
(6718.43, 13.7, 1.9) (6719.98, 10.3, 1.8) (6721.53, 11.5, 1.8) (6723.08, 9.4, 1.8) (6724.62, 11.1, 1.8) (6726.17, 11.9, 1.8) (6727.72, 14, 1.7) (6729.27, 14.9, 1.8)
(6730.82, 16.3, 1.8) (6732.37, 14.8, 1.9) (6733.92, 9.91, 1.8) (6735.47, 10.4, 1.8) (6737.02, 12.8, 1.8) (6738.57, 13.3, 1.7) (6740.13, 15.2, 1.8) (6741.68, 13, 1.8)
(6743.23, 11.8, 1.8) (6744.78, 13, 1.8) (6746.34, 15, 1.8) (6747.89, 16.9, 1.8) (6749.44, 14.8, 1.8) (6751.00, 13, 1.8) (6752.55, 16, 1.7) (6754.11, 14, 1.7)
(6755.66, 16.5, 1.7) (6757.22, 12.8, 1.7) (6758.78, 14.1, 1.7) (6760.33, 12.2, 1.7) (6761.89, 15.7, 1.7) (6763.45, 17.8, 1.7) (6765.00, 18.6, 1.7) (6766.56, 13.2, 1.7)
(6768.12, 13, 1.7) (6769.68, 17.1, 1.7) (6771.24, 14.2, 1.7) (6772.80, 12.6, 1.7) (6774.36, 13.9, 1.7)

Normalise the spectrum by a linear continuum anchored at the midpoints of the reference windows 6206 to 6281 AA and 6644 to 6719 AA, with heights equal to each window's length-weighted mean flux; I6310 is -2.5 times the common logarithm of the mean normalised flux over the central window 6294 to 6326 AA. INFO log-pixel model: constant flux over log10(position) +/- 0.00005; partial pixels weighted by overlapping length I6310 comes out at 0.10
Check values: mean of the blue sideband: 18.4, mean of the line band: 15.9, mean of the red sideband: 11.7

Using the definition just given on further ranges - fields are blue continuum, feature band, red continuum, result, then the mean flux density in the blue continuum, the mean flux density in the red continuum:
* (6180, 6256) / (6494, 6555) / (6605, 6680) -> 0.11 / 18.5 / 13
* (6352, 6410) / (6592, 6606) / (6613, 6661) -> 0.03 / 14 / 13.3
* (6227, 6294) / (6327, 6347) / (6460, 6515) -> 0.18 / 17.9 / 13.2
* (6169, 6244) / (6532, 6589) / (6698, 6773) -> 0.05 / 17.8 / 13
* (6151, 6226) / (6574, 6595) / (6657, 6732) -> -0.10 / 17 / 11.7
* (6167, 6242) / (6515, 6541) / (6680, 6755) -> 0.08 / 17.8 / 12.2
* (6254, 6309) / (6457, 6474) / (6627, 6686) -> 0.09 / 17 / 12.7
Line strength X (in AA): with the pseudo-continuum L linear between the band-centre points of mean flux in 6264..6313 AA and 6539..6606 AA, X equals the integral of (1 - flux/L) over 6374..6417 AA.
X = 5.4 AA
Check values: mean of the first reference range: 16.6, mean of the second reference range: 13.9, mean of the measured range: 13.6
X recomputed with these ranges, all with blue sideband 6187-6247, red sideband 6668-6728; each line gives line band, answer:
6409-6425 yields 2.1 AA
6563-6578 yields -1.4 AA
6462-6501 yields 2.9 AA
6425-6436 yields 1.9 AA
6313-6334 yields 2.5 AA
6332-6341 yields 1.2 AA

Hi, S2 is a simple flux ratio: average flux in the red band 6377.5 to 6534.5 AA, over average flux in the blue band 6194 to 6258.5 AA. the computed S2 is 0.72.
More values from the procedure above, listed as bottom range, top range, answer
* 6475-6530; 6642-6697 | 0.90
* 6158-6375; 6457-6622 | 0.81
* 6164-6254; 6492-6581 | 0.75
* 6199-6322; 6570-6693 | 0.74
